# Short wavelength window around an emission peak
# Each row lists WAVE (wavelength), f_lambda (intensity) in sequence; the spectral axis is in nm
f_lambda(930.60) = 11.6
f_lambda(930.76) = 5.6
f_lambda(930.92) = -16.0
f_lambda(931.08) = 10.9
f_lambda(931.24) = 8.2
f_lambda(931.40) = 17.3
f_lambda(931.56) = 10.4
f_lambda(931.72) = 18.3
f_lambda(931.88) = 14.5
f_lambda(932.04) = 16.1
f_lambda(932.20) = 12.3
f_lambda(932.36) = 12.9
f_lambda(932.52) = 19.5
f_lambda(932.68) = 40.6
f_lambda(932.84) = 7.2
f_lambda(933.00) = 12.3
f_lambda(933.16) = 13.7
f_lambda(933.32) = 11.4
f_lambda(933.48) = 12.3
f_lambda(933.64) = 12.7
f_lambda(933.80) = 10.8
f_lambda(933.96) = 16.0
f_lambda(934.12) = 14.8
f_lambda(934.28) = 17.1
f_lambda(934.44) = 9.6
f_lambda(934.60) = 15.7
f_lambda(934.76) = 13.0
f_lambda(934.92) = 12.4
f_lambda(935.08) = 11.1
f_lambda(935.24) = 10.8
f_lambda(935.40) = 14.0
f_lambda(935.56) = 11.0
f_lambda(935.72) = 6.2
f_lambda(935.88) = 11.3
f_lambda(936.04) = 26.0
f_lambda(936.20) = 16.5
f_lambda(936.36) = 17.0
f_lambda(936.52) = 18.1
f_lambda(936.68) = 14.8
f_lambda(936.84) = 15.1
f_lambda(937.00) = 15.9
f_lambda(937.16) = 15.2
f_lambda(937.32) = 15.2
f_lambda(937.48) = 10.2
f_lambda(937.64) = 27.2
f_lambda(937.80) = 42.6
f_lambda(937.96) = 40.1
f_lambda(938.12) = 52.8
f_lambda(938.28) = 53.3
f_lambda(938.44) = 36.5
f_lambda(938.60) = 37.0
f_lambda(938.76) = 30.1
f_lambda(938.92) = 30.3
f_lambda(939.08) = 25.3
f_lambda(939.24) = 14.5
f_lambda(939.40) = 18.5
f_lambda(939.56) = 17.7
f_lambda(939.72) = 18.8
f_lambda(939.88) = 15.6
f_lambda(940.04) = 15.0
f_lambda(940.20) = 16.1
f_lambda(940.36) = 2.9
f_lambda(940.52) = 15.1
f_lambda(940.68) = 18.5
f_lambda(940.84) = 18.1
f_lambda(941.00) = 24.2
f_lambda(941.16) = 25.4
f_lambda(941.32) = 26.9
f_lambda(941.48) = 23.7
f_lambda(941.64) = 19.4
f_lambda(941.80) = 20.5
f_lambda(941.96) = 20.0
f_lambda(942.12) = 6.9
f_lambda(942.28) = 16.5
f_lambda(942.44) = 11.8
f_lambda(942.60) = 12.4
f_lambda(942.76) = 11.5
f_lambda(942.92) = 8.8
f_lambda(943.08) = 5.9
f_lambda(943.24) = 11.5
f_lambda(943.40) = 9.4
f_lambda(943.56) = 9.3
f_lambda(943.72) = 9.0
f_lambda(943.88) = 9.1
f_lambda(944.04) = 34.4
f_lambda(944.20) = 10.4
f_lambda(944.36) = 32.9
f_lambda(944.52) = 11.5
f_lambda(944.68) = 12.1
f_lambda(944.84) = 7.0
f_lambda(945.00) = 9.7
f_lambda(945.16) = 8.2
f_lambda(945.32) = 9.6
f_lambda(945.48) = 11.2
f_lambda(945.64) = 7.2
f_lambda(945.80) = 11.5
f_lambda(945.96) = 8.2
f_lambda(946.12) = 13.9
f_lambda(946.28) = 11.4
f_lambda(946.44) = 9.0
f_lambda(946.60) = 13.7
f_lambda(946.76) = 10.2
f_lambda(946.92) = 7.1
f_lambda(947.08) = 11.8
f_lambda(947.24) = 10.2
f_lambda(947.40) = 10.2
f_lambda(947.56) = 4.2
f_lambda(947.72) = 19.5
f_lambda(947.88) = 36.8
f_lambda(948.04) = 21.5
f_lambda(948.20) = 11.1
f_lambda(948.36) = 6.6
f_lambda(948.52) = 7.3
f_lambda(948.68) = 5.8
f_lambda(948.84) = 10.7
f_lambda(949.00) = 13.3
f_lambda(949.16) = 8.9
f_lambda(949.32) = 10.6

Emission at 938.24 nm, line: Halpha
